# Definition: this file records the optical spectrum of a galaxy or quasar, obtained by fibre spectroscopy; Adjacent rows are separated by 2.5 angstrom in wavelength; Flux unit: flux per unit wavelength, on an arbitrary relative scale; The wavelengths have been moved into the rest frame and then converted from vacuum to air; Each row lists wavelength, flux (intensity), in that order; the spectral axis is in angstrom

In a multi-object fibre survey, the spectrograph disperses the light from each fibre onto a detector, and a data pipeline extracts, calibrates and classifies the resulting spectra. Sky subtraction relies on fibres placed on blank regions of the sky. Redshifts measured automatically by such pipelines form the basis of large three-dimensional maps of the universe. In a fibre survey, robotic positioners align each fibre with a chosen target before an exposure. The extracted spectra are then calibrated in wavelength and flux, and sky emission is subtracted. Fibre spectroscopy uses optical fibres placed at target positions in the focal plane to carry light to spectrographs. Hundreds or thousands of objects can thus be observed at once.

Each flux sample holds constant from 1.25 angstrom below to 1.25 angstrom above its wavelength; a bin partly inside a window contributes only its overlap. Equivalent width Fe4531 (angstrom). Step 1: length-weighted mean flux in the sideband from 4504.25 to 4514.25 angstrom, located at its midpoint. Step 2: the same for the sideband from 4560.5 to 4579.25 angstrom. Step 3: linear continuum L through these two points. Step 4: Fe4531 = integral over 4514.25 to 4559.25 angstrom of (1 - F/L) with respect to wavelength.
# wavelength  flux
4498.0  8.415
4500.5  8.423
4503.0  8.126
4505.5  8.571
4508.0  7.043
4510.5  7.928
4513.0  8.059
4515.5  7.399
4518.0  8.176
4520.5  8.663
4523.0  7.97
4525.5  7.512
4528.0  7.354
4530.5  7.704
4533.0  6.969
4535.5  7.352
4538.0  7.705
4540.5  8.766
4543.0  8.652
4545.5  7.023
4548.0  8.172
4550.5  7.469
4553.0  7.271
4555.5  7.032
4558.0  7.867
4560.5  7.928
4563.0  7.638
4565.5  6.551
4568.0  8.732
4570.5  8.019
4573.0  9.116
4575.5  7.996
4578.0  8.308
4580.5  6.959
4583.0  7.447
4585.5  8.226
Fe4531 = 1.4 angstrom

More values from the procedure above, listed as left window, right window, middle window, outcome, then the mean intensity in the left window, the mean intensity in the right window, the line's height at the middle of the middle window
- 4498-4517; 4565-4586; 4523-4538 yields 1.0 angstrom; 7.97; 7.97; 7.97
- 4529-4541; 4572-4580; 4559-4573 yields 0.4 angstrom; 7.63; 8.31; 8.14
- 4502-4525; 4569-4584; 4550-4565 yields 0.9 angstrom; 7.98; 8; 7.99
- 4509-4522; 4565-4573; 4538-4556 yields 0.6 angstrom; 8.02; 8.09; 8.06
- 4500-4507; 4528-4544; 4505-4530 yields 0.8 angstrom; 8.32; 7.81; 8.1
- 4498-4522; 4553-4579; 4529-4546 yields 0.4 angstrom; 8.06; 7.88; 7.97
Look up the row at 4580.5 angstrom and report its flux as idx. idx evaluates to 6.959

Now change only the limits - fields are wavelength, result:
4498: 8.415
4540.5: 8.766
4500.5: 8.423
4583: 7.447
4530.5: 7.704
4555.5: 7.032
